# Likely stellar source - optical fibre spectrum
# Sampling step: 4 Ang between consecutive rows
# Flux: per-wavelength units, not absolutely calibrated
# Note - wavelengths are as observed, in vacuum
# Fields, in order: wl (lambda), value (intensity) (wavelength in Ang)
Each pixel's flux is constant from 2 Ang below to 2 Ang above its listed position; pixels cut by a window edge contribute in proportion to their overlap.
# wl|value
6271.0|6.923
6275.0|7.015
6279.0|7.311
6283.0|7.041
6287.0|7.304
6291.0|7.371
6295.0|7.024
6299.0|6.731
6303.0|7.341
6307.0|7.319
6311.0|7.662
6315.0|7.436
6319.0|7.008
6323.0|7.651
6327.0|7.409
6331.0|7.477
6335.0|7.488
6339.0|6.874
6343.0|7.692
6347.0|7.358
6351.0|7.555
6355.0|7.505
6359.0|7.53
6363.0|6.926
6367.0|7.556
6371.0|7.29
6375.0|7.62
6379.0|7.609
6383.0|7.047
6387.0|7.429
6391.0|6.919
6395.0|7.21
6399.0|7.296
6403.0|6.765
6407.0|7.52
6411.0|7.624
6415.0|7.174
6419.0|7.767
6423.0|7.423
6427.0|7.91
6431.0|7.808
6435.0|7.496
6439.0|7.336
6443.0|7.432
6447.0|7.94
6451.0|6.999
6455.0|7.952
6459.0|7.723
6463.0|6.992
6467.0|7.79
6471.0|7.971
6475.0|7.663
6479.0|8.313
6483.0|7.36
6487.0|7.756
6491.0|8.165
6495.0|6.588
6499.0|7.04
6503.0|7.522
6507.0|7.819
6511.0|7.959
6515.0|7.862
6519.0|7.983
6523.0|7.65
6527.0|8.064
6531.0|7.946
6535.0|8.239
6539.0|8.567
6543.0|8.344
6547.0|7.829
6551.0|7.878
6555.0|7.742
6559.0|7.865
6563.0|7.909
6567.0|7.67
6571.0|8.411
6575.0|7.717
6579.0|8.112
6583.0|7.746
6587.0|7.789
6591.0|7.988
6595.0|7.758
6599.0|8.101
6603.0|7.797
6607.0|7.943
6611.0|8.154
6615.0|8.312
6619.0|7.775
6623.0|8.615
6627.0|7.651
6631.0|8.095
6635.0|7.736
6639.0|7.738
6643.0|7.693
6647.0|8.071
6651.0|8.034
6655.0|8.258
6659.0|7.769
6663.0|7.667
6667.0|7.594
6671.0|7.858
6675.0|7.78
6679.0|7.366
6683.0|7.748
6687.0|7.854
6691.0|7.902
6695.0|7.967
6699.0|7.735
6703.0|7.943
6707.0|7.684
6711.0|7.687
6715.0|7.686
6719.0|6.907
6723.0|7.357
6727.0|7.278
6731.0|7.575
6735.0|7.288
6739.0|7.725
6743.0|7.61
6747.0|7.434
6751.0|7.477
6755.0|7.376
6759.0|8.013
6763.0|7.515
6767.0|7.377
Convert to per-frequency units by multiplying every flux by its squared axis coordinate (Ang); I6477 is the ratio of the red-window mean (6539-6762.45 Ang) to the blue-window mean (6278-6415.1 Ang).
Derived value 1.2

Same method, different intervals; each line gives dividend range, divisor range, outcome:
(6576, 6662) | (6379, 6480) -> 1.12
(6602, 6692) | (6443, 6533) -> 1.08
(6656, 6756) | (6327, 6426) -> 1.14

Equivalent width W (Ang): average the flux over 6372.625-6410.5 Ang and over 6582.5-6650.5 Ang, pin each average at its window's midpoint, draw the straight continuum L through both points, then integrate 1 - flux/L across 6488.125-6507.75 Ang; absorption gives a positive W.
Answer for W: 0.46 Ang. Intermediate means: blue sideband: 7.28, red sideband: 7.95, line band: 7.42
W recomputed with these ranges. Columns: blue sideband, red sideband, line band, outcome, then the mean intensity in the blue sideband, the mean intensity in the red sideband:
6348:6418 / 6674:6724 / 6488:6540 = -2.2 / 7.33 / 7.67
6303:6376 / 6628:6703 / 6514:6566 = -2.2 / 7.4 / 7.83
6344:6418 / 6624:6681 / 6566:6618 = -1.7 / 7.34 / 7.82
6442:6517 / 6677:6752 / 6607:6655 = -2.5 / 7.63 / 7.59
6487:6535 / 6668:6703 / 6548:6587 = -0.8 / 7.72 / 7.78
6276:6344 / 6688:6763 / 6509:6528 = -1.2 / 7.29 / 7.59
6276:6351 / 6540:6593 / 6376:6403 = 1.0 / 7.31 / 7.94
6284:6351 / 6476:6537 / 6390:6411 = 0.9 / 7.32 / 7.75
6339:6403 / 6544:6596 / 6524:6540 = -0.7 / 7.34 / 7.89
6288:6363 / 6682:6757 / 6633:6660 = -1.3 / 7.35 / 7.59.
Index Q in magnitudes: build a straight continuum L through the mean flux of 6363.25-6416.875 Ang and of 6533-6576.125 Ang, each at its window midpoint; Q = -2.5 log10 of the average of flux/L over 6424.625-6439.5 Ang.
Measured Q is -0.03 mag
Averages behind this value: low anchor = 7.3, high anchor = 8.02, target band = 7.66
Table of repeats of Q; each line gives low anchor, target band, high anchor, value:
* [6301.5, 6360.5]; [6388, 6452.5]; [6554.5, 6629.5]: 0.03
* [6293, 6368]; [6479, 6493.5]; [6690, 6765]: -0.05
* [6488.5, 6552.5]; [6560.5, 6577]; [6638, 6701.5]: -0.01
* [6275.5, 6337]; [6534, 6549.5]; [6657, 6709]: -0.09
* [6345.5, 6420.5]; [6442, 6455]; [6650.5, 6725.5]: -0.02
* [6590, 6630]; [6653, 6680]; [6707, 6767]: 0.00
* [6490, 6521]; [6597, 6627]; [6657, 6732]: -0.06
